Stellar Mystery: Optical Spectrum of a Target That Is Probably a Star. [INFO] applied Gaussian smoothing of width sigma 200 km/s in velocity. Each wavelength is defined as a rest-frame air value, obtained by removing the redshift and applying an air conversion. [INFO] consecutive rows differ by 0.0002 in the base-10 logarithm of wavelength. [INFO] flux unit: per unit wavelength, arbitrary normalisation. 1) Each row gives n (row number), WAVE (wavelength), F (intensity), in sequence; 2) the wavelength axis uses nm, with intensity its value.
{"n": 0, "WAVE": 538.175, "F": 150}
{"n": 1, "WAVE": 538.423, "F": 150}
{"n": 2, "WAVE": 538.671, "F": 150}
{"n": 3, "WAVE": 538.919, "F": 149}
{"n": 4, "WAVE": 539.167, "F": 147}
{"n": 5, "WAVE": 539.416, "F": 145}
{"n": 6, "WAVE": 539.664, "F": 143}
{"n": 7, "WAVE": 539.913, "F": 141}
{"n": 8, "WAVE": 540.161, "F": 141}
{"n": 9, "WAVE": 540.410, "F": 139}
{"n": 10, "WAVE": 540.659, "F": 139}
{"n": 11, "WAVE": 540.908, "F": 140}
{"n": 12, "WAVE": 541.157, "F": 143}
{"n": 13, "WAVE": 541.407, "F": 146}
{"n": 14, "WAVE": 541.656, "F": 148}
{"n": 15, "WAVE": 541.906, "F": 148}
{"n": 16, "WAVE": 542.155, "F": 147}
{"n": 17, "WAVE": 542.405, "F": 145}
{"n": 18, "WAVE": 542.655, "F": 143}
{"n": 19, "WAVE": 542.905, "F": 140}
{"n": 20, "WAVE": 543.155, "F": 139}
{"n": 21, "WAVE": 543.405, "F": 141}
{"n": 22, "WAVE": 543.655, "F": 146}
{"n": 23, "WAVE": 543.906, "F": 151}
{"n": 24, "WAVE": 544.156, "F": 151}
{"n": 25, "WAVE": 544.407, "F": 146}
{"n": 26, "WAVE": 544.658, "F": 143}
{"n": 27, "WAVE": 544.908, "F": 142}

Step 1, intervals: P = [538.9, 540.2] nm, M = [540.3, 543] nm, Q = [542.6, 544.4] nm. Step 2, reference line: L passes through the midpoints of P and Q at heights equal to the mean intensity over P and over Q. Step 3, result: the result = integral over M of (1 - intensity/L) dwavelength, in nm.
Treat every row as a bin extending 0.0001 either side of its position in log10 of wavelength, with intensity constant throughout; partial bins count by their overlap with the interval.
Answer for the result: 0.02 nm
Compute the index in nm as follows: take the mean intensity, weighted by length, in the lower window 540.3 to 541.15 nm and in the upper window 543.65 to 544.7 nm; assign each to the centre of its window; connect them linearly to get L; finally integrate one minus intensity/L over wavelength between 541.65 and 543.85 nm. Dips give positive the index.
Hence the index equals 0.01 nm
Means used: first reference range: 140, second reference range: 148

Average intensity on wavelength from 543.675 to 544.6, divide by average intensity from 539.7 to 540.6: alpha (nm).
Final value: 1.1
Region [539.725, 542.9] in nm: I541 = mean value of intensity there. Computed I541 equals 143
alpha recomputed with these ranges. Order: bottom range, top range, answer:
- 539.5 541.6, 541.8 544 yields 1.02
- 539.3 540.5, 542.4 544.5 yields 1.02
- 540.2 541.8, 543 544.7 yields 1.02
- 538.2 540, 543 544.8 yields 0.99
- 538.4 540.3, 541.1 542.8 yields 1.00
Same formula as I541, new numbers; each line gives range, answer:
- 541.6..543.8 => 144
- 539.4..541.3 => 141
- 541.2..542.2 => 147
